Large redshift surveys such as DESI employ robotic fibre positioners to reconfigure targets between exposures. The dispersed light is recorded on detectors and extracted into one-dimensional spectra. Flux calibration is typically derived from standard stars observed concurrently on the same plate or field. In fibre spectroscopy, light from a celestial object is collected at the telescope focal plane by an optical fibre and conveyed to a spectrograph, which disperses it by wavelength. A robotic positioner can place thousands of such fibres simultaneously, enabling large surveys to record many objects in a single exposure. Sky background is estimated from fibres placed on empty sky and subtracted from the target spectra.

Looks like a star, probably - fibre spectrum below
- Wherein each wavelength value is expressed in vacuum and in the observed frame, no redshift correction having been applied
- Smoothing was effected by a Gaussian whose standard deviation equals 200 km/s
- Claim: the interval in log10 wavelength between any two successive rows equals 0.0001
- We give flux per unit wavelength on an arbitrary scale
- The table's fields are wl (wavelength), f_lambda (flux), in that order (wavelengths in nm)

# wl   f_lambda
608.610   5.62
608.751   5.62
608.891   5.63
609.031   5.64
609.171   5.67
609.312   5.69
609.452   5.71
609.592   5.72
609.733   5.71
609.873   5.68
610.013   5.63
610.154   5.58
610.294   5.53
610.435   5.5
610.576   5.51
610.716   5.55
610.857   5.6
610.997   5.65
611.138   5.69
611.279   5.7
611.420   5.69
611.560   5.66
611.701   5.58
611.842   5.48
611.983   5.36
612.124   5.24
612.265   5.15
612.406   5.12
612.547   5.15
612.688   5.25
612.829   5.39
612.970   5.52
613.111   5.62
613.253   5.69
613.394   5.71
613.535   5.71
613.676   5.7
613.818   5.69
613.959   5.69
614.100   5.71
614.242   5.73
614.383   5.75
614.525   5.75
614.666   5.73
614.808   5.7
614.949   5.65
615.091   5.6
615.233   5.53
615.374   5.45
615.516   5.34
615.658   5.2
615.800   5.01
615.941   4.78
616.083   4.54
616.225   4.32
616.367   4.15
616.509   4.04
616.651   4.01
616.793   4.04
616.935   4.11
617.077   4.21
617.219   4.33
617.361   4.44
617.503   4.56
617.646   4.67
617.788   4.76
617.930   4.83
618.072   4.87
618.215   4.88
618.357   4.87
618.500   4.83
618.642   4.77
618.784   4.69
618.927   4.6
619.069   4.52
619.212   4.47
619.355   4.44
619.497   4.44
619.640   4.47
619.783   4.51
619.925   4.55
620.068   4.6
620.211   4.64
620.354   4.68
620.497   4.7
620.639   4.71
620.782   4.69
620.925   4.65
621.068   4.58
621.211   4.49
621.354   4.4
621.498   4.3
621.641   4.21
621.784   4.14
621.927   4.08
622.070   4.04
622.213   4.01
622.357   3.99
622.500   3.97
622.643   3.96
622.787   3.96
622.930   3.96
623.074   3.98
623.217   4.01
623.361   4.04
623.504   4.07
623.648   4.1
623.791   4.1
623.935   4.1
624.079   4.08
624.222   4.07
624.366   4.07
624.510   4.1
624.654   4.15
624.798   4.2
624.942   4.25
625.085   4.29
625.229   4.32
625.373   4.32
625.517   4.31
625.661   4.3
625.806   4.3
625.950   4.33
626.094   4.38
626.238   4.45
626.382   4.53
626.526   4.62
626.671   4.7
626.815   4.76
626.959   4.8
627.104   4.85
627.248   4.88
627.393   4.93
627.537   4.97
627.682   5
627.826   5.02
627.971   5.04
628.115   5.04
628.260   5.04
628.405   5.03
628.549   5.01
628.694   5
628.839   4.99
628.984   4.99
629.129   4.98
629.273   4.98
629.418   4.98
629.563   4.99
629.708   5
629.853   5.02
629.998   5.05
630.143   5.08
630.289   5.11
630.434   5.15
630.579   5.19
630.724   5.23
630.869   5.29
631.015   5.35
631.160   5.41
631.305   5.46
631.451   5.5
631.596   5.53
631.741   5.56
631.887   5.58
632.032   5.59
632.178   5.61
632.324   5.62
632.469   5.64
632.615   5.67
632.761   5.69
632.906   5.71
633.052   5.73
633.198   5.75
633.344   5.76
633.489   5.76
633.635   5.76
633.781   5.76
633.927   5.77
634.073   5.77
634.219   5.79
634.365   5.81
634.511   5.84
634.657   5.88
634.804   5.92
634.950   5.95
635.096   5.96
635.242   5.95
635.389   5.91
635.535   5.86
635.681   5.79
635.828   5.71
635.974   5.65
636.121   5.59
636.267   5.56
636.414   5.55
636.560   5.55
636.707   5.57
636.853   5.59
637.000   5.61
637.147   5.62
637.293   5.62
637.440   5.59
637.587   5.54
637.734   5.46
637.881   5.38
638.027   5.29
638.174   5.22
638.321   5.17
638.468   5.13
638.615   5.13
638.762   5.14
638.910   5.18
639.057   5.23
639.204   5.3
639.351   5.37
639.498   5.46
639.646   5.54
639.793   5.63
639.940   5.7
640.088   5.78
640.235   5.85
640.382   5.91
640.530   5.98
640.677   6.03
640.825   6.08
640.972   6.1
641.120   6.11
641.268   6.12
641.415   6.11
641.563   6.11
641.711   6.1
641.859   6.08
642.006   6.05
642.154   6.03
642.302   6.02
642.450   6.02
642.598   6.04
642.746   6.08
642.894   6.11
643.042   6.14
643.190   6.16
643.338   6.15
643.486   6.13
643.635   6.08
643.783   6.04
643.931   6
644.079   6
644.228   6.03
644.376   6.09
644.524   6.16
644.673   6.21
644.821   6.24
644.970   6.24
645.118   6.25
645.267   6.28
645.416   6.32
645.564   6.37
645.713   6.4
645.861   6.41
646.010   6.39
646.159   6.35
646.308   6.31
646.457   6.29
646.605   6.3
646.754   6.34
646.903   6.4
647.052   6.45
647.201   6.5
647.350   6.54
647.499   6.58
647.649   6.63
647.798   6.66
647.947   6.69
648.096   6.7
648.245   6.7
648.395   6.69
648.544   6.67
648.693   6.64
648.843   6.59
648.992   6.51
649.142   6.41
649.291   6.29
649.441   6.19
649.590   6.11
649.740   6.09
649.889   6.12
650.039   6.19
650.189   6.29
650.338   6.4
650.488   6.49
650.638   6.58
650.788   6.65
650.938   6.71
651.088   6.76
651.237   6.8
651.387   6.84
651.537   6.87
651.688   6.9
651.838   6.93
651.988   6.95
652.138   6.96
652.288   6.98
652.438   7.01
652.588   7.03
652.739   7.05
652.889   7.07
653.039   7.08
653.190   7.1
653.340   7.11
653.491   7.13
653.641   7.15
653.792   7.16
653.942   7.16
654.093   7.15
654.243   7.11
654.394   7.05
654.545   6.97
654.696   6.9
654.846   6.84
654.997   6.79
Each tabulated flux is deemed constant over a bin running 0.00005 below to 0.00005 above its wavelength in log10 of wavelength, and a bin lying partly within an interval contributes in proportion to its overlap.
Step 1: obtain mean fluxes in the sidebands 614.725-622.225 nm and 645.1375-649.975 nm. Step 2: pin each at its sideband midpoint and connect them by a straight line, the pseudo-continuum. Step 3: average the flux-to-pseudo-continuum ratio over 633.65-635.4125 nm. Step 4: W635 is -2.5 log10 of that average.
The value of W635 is -0.04 mag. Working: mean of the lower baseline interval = 4.63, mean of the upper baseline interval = 6.43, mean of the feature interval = 5.85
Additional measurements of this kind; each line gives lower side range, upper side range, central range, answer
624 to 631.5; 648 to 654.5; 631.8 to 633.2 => -0.09 mag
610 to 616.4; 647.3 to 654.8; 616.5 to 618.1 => 0.26 mag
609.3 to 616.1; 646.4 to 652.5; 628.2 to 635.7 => 0.11 mag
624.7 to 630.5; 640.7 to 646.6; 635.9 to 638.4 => 0.02 mag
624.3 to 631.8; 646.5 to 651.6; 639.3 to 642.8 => -0.01 mag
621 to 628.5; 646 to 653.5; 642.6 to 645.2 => 0.00 mag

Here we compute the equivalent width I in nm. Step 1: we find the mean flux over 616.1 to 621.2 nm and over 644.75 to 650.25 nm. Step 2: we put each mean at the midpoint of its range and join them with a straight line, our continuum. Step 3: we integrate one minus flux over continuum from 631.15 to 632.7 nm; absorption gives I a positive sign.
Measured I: -0.05 nm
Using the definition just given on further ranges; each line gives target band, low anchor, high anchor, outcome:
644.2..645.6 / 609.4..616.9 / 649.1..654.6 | 0.066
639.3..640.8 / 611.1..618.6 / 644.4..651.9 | 0.099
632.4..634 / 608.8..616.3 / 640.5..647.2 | 0.059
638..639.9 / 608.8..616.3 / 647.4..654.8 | 0.316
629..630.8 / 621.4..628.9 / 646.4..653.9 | -0.084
